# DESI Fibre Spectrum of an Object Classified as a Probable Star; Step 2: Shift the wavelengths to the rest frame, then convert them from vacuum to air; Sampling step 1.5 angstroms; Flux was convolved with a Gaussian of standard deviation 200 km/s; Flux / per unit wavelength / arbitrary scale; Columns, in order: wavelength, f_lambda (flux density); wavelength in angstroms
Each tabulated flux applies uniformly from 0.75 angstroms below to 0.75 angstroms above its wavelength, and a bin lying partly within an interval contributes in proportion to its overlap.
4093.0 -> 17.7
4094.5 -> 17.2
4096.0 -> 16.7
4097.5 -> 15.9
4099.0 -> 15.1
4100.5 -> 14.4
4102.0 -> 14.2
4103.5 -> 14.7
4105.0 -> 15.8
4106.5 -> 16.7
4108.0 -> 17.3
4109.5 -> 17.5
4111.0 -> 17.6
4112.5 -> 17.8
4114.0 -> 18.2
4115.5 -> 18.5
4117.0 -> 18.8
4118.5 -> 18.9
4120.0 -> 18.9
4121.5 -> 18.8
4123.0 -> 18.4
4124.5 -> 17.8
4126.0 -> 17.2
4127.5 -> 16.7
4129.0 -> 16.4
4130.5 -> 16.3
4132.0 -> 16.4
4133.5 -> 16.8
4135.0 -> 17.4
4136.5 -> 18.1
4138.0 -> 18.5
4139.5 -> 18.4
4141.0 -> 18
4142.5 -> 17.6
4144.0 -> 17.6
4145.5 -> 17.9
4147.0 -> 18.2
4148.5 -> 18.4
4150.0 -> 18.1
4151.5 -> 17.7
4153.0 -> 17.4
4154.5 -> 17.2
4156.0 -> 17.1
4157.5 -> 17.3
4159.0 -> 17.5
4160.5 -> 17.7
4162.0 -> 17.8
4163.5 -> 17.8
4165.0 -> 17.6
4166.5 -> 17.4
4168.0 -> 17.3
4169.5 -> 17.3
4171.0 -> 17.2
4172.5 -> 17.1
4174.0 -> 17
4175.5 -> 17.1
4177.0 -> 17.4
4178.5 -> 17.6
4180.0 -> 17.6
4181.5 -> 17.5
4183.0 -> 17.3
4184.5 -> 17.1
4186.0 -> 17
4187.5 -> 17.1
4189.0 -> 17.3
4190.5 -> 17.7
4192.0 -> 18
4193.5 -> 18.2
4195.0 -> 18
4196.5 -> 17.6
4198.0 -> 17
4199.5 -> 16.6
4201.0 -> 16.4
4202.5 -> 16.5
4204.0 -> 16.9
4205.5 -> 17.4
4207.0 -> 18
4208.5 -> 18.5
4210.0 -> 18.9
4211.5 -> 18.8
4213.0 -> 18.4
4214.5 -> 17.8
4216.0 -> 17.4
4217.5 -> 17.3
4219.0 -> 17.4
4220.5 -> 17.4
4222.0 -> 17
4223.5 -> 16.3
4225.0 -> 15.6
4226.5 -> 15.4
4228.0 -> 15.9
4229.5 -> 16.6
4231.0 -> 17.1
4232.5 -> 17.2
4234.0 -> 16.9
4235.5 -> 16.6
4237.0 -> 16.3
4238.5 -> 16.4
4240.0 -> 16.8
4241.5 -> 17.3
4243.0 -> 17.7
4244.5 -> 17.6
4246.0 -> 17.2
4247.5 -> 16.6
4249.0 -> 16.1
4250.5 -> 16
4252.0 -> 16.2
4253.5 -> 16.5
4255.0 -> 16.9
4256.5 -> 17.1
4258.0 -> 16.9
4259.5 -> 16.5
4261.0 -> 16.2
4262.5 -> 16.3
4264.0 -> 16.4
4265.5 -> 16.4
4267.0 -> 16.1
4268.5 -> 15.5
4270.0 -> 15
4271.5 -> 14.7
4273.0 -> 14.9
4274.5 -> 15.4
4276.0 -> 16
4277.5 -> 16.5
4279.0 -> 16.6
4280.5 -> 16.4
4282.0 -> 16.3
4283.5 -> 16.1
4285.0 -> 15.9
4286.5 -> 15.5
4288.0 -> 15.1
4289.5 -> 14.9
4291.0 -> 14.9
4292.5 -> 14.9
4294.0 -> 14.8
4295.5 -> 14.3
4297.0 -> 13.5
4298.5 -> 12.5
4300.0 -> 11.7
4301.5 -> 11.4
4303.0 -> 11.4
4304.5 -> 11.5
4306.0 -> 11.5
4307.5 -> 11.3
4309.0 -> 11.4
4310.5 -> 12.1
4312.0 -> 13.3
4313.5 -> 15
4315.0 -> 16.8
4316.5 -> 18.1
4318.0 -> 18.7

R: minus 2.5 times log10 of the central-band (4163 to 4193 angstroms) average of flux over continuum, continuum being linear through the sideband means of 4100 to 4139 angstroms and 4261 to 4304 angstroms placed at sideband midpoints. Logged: -0.060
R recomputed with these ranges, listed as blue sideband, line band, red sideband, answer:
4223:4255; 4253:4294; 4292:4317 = -0.08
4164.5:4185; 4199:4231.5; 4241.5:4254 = -0.01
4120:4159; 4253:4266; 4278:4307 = -0.12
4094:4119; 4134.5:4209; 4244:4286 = -0.06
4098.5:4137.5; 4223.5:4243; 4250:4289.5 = -0.02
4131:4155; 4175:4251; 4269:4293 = -0.04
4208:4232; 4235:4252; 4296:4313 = -0.07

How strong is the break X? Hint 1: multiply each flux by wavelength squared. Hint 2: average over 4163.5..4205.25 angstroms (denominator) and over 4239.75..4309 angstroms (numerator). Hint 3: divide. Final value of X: 0.9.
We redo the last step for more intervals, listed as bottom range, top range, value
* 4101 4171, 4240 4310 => 0.93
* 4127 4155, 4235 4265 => 1.00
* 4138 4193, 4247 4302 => 0.93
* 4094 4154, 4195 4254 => 1.03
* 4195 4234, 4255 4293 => 0.95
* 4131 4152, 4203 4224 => 1.03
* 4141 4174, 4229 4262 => 0.99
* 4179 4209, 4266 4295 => 0.93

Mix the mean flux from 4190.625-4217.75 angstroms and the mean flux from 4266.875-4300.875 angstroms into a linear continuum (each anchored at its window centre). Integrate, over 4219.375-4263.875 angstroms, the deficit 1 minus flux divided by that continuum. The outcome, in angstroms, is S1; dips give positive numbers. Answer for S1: -0.6 angstroms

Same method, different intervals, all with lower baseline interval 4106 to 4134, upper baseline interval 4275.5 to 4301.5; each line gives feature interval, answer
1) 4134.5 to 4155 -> -0.8 angstroms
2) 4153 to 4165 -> -0.3 angstroms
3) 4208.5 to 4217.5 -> -1.1 angstroms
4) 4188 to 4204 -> -0.9 angstroms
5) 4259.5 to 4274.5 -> -0.5 angstroms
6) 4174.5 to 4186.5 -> -0.5 angstroms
